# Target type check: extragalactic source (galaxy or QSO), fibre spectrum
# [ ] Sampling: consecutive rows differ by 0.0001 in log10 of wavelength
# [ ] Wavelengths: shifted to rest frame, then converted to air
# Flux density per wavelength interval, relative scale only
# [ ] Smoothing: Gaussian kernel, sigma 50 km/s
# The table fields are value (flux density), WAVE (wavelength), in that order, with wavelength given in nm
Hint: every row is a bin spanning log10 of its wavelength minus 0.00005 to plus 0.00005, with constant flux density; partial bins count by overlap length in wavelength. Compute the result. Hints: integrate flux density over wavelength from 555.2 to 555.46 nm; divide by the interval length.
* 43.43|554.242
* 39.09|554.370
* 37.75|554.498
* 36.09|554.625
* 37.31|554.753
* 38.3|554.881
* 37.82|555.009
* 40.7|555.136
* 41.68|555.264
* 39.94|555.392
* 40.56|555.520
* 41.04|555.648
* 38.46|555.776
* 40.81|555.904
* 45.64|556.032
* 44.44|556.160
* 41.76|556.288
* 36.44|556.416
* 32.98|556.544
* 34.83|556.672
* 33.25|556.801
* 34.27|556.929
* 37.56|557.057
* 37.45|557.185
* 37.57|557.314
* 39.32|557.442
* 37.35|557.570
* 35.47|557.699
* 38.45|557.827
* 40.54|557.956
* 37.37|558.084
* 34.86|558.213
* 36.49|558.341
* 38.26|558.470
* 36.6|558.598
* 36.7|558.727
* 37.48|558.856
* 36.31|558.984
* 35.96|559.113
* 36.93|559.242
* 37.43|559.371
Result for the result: 40.8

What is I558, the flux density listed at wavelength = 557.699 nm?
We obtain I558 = 35.47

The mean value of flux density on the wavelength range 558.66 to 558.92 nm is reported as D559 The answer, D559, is 37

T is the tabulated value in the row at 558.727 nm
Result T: 36.7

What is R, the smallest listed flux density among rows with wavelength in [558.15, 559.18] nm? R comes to 34.86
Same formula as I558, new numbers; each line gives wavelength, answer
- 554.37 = 39.09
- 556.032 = 45.64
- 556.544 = 32.98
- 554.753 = 37.31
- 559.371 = 37.43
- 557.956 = 40.54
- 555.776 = 38.46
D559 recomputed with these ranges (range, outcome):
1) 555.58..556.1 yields 41.5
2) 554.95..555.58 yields 40.2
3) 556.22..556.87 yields 35.9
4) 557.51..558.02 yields 37.9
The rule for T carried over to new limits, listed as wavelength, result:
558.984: 36.31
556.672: 34.83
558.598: 36.6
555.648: 41.04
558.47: 38.26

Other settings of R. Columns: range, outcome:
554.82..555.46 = 37.82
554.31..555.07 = 36.09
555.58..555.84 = 38.46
